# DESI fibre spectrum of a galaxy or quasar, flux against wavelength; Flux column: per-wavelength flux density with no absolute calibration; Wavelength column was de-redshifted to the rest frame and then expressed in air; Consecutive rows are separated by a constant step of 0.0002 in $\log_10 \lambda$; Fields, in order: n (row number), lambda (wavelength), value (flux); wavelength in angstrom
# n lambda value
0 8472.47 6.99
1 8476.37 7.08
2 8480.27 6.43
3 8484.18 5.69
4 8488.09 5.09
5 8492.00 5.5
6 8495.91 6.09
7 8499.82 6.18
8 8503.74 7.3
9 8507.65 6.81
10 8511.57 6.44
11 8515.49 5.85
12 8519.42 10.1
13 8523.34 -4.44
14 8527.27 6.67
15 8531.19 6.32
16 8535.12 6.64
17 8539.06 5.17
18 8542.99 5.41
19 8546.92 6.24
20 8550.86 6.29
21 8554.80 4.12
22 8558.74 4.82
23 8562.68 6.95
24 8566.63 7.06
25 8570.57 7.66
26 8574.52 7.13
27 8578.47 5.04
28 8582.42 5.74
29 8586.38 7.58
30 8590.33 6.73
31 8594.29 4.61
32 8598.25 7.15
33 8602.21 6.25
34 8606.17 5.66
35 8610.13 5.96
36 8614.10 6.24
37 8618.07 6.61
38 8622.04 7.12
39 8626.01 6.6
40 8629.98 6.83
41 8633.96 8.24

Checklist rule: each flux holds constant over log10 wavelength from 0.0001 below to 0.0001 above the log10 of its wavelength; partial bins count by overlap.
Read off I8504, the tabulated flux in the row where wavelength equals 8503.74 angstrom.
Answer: 7.3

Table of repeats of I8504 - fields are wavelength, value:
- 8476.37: 7.08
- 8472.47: 6.99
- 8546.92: 6.24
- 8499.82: 6.18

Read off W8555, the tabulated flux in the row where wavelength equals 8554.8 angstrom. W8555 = 4.12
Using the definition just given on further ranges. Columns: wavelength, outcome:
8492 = 5.5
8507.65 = 6.81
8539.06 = 5.17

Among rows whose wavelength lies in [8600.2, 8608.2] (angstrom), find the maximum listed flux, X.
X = 6.25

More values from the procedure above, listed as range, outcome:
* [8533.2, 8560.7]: 6.64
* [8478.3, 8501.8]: 6.43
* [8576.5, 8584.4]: 5.74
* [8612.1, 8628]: 7.12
